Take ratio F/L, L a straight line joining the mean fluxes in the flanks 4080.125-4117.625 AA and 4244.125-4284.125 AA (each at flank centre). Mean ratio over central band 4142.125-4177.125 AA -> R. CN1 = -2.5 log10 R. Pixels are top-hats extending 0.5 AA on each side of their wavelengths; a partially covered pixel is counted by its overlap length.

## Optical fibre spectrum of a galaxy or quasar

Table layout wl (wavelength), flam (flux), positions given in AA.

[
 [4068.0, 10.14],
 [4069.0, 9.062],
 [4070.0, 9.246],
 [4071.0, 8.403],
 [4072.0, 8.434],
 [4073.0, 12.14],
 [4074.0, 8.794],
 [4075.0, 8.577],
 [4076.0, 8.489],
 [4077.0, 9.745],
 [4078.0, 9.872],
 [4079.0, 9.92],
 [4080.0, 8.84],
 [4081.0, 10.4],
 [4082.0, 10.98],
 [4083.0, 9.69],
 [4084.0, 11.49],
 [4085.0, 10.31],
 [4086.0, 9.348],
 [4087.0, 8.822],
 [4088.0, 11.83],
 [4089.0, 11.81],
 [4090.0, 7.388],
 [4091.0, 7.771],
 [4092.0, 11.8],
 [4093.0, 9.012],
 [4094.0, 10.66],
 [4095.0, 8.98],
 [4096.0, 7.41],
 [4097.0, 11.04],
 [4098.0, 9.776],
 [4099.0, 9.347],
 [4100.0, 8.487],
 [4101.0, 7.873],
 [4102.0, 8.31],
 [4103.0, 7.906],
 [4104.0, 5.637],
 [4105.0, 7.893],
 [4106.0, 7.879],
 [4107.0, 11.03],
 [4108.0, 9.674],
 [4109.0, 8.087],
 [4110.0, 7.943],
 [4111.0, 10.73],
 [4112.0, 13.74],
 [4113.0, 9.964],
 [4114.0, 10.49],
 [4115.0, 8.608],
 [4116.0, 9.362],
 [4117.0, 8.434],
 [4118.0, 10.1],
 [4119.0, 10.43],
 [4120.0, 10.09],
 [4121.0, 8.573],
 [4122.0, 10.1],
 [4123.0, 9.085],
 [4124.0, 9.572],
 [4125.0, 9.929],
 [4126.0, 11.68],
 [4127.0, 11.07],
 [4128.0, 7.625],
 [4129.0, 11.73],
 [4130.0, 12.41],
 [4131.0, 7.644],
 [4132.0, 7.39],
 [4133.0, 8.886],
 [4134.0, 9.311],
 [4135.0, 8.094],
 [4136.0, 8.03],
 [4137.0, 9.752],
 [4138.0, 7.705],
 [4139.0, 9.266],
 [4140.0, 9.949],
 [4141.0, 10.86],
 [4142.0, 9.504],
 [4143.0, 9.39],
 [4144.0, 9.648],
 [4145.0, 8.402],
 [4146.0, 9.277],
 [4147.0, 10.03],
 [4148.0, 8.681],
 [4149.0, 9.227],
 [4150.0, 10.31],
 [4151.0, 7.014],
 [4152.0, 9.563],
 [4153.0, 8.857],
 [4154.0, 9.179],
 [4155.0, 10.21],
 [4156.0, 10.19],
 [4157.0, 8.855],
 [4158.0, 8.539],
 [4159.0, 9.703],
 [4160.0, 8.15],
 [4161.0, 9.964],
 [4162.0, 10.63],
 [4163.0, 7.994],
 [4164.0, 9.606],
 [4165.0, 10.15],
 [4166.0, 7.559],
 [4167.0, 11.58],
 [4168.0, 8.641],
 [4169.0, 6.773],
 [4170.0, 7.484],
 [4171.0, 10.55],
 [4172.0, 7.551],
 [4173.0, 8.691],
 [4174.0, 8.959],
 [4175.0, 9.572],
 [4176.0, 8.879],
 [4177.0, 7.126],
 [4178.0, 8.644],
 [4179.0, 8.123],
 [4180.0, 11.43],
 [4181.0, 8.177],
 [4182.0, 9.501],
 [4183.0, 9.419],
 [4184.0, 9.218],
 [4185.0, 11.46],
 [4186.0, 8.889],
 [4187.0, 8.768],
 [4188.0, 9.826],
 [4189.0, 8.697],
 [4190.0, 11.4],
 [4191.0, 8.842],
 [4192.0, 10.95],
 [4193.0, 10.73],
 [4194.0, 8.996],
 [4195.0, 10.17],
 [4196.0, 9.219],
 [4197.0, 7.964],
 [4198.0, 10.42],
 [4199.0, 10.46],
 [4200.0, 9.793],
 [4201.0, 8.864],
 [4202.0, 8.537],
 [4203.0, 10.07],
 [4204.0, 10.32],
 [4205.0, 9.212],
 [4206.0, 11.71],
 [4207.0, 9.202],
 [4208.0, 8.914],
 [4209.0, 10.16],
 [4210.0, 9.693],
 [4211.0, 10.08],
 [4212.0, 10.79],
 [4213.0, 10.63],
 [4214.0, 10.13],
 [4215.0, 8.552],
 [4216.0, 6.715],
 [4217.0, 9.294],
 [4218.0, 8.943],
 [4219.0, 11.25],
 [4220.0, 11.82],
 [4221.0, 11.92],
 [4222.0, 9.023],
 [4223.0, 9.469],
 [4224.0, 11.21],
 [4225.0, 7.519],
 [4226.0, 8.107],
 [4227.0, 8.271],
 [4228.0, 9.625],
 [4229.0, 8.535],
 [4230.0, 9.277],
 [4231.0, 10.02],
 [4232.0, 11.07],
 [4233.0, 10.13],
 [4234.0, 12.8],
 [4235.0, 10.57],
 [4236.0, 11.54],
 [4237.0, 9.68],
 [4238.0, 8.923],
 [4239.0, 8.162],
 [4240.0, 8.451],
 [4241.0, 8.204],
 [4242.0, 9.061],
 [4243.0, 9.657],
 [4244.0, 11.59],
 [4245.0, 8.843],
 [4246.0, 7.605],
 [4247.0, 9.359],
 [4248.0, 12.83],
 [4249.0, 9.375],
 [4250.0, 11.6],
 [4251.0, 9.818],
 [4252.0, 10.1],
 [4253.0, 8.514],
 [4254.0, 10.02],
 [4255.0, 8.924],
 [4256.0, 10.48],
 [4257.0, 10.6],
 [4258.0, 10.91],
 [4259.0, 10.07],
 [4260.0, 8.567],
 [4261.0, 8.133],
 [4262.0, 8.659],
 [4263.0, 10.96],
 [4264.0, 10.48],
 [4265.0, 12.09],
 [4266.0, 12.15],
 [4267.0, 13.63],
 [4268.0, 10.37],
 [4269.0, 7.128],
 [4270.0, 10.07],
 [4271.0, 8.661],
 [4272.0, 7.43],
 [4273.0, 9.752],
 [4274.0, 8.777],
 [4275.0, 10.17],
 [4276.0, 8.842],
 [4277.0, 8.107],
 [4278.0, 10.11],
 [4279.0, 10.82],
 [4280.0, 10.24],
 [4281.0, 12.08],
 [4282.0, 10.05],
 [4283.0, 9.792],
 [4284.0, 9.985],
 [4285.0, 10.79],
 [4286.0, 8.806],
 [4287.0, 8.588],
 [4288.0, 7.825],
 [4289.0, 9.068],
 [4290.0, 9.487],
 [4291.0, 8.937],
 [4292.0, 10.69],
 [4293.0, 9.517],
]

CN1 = 0.06 mag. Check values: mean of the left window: 9.45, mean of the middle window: 9.08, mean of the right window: 9.92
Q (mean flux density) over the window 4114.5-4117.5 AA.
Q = 8.8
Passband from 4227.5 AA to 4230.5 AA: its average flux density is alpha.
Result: 9.15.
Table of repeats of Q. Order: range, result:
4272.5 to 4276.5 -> 9.39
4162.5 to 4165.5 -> 9.25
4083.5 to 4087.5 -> 9.99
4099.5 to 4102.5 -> 8.22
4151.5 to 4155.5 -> 9.45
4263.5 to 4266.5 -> 11.6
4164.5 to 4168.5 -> 9.48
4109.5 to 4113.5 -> 10.6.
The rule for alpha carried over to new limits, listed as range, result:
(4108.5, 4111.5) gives 8.92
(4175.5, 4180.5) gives 8.84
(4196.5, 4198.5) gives 9.19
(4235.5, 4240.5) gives 9.35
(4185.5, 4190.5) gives 9.52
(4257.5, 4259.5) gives 10.5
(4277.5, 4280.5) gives 10.4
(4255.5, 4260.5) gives 10.1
